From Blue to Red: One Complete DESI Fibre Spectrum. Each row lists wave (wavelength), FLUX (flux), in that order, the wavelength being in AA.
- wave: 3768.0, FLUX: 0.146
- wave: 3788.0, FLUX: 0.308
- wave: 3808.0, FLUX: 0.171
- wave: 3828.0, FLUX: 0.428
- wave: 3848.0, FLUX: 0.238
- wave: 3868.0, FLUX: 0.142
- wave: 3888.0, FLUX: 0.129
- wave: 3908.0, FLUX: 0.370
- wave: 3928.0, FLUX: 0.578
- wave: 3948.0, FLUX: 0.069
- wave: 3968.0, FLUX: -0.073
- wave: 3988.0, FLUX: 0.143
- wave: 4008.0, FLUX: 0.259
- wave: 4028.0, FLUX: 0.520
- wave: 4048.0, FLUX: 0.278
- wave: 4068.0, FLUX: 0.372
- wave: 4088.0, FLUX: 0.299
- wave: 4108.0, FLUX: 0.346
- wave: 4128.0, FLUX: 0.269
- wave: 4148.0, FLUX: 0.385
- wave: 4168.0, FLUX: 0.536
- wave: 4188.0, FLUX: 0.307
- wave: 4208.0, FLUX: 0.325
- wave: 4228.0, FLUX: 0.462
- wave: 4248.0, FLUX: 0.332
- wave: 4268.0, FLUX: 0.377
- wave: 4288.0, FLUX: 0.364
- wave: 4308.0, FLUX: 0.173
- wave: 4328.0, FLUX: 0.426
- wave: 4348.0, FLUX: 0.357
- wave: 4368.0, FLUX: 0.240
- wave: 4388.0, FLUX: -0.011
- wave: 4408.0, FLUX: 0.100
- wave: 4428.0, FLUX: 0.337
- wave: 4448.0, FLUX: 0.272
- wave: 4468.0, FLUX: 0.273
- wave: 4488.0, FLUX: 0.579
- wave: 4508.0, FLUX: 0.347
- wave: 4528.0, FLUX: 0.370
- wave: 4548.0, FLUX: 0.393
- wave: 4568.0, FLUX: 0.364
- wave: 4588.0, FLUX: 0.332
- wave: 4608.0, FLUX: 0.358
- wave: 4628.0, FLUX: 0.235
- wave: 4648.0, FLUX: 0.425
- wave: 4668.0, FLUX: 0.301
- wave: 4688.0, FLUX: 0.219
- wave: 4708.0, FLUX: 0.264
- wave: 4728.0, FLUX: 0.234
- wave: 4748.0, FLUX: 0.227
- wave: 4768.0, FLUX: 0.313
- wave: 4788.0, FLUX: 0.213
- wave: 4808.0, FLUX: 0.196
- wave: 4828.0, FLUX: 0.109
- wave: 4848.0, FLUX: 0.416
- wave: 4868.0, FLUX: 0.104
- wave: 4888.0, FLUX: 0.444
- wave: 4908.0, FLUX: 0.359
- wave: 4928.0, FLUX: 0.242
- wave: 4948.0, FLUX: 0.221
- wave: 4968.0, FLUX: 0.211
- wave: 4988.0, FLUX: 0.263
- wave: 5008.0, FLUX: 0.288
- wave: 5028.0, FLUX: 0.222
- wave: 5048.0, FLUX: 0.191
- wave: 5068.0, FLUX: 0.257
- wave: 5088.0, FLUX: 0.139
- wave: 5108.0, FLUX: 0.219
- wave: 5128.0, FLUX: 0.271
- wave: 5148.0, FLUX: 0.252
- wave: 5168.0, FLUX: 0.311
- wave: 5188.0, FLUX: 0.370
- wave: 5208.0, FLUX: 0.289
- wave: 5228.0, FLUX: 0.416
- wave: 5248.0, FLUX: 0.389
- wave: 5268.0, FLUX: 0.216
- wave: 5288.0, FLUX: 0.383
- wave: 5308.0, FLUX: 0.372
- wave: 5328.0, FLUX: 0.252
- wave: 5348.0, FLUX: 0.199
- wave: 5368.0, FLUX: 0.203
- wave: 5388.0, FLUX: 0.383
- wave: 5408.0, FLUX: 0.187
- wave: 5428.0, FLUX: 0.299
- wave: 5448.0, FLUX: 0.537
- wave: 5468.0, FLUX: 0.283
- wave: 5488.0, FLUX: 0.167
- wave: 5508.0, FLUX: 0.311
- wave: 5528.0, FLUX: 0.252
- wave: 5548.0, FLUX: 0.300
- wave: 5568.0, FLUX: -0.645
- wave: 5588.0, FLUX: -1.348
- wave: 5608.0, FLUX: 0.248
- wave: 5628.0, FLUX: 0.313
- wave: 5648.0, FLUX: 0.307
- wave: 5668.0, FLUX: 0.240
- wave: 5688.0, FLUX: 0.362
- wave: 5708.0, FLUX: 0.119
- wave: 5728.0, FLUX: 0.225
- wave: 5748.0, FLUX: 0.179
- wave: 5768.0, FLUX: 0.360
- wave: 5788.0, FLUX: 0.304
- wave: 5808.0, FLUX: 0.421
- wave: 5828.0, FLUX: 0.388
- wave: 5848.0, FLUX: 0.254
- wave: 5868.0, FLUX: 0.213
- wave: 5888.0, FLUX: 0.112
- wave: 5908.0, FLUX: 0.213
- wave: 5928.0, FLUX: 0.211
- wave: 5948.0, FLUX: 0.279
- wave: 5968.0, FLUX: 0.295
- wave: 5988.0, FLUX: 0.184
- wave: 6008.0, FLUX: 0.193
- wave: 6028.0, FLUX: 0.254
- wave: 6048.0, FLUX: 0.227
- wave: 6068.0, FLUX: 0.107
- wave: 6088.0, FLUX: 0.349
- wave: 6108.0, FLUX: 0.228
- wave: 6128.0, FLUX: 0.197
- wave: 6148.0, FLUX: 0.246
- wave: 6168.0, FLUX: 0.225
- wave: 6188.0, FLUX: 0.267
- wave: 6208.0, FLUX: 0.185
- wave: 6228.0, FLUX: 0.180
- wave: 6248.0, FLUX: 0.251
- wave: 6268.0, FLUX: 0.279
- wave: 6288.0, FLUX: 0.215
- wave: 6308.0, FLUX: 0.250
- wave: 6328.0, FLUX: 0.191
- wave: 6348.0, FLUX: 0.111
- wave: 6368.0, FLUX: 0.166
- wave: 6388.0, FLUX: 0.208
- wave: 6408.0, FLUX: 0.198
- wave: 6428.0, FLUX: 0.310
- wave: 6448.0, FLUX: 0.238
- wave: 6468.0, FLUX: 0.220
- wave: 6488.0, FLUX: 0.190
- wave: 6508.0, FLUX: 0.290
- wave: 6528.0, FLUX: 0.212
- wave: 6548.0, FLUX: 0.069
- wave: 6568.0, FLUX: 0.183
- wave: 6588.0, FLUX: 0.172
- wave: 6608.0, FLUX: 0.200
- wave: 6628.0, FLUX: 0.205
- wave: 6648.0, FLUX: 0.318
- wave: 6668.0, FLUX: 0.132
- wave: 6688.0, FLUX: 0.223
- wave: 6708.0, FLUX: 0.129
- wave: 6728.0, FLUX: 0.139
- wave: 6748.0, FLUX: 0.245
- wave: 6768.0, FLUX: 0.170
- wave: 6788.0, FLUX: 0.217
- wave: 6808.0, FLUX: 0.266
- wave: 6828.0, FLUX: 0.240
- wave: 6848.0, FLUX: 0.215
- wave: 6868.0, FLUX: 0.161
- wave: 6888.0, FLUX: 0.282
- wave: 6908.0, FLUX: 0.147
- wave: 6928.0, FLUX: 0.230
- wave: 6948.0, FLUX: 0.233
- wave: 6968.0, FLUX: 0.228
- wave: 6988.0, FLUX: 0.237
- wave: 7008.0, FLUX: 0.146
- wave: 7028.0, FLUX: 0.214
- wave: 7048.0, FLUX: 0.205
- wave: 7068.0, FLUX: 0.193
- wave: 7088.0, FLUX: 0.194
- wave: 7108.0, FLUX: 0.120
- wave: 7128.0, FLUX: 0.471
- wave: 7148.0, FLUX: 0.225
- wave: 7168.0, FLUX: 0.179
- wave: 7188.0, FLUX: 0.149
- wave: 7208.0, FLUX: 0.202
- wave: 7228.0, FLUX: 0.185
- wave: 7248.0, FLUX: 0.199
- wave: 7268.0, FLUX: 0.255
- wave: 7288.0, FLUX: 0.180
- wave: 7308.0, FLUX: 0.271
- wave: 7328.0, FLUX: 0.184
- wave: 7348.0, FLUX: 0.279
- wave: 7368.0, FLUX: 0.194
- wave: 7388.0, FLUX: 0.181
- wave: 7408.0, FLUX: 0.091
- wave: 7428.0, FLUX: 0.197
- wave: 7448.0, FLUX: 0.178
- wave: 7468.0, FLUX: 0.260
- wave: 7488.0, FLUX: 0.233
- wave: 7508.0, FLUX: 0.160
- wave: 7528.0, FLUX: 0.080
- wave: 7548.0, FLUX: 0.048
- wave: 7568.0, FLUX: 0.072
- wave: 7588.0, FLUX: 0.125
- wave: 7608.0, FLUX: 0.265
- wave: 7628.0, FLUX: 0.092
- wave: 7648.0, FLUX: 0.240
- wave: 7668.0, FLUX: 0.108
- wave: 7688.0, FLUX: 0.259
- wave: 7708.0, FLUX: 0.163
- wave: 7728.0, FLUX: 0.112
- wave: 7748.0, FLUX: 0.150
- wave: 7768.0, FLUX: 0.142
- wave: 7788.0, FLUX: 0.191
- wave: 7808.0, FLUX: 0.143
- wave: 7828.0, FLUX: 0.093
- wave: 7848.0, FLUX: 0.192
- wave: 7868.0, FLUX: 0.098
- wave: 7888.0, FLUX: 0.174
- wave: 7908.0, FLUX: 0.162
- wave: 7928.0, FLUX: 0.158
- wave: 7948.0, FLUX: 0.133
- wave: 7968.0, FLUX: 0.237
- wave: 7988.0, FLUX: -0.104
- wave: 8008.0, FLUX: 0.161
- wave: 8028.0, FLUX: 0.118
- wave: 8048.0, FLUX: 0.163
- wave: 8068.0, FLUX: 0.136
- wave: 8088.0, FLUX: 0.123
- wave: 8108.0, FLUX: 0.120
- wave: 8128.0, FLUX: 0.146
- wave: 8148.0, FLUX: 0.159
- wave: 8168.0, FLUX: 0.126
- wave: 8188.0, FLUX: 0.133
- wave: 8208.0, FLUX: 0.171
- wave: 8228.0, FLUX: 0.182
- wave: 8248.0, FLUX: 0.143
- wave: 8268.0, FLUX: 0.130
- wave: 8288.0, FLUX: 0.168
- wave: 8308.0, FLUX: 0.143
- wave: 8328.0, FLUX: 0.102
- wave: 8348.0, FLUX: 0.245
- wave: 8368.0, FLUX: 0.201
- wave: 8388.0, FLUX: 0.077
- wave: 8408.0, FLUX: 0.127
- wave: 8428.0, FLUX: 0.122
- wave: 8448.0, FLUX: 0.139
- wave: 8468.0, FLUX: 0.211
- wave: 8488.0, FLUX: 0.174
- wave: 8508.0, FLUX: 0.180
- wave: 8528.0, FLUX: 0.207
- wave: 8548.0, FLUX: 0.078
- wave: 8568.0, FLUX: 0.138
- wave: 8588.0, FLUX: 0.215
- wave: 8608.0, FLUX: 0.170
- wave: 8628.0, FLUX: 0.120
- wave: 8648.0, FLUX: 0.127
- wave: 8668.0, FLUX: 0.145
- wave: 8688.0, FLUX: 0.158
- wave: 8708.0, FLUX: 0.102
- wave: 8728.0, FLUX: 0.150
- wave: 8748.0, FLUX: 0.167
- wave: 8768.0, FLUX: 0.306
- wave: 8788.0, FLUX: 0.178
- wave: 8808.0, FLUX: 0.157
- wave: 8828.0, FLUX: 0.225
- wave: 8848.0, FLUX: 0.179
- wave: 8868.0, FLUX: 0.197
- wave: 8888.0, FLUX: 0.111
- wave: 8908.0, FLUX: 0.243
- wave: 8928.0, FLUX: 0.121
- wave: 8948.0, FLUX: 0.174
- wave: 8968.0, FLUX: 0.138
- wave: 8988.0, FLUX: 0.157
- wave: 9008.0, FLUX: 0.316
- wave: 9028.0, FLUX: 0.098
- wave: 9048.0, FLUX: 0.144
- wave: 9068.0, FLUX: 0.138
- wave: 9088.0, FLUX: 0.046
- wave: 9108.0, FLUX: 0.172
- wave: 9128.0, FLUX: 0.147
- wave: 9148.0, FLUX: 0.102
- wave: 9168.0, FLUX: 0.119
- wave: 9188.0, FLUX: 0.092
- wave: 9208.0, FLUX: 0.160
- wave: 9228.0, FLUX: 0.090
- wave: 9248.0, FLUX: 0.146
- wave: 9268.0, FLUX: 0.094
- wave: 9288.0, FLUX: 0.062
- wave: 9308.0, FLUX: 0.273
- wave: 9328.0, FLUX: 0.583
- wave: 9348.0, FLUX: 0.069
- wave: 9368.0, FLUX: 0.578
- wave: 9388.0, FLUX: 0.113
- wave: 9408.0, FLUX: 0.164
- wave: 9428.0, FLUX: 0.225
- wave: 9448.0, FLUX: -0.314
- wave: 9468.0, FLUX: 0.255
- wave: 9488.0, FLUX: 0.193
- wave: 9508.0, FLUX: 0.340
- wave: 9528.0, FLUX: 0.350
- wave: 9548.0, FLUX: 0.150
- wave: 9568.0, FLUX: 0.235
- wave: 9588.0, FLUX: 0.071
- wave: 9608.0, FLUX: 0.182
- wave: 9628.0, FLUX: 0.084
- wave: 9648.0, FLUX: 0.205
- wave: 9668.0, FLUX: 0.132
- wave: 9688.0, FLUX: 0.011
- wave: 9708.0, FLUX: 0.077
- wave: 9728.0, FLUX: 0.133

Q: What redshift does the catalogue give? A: 0.09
